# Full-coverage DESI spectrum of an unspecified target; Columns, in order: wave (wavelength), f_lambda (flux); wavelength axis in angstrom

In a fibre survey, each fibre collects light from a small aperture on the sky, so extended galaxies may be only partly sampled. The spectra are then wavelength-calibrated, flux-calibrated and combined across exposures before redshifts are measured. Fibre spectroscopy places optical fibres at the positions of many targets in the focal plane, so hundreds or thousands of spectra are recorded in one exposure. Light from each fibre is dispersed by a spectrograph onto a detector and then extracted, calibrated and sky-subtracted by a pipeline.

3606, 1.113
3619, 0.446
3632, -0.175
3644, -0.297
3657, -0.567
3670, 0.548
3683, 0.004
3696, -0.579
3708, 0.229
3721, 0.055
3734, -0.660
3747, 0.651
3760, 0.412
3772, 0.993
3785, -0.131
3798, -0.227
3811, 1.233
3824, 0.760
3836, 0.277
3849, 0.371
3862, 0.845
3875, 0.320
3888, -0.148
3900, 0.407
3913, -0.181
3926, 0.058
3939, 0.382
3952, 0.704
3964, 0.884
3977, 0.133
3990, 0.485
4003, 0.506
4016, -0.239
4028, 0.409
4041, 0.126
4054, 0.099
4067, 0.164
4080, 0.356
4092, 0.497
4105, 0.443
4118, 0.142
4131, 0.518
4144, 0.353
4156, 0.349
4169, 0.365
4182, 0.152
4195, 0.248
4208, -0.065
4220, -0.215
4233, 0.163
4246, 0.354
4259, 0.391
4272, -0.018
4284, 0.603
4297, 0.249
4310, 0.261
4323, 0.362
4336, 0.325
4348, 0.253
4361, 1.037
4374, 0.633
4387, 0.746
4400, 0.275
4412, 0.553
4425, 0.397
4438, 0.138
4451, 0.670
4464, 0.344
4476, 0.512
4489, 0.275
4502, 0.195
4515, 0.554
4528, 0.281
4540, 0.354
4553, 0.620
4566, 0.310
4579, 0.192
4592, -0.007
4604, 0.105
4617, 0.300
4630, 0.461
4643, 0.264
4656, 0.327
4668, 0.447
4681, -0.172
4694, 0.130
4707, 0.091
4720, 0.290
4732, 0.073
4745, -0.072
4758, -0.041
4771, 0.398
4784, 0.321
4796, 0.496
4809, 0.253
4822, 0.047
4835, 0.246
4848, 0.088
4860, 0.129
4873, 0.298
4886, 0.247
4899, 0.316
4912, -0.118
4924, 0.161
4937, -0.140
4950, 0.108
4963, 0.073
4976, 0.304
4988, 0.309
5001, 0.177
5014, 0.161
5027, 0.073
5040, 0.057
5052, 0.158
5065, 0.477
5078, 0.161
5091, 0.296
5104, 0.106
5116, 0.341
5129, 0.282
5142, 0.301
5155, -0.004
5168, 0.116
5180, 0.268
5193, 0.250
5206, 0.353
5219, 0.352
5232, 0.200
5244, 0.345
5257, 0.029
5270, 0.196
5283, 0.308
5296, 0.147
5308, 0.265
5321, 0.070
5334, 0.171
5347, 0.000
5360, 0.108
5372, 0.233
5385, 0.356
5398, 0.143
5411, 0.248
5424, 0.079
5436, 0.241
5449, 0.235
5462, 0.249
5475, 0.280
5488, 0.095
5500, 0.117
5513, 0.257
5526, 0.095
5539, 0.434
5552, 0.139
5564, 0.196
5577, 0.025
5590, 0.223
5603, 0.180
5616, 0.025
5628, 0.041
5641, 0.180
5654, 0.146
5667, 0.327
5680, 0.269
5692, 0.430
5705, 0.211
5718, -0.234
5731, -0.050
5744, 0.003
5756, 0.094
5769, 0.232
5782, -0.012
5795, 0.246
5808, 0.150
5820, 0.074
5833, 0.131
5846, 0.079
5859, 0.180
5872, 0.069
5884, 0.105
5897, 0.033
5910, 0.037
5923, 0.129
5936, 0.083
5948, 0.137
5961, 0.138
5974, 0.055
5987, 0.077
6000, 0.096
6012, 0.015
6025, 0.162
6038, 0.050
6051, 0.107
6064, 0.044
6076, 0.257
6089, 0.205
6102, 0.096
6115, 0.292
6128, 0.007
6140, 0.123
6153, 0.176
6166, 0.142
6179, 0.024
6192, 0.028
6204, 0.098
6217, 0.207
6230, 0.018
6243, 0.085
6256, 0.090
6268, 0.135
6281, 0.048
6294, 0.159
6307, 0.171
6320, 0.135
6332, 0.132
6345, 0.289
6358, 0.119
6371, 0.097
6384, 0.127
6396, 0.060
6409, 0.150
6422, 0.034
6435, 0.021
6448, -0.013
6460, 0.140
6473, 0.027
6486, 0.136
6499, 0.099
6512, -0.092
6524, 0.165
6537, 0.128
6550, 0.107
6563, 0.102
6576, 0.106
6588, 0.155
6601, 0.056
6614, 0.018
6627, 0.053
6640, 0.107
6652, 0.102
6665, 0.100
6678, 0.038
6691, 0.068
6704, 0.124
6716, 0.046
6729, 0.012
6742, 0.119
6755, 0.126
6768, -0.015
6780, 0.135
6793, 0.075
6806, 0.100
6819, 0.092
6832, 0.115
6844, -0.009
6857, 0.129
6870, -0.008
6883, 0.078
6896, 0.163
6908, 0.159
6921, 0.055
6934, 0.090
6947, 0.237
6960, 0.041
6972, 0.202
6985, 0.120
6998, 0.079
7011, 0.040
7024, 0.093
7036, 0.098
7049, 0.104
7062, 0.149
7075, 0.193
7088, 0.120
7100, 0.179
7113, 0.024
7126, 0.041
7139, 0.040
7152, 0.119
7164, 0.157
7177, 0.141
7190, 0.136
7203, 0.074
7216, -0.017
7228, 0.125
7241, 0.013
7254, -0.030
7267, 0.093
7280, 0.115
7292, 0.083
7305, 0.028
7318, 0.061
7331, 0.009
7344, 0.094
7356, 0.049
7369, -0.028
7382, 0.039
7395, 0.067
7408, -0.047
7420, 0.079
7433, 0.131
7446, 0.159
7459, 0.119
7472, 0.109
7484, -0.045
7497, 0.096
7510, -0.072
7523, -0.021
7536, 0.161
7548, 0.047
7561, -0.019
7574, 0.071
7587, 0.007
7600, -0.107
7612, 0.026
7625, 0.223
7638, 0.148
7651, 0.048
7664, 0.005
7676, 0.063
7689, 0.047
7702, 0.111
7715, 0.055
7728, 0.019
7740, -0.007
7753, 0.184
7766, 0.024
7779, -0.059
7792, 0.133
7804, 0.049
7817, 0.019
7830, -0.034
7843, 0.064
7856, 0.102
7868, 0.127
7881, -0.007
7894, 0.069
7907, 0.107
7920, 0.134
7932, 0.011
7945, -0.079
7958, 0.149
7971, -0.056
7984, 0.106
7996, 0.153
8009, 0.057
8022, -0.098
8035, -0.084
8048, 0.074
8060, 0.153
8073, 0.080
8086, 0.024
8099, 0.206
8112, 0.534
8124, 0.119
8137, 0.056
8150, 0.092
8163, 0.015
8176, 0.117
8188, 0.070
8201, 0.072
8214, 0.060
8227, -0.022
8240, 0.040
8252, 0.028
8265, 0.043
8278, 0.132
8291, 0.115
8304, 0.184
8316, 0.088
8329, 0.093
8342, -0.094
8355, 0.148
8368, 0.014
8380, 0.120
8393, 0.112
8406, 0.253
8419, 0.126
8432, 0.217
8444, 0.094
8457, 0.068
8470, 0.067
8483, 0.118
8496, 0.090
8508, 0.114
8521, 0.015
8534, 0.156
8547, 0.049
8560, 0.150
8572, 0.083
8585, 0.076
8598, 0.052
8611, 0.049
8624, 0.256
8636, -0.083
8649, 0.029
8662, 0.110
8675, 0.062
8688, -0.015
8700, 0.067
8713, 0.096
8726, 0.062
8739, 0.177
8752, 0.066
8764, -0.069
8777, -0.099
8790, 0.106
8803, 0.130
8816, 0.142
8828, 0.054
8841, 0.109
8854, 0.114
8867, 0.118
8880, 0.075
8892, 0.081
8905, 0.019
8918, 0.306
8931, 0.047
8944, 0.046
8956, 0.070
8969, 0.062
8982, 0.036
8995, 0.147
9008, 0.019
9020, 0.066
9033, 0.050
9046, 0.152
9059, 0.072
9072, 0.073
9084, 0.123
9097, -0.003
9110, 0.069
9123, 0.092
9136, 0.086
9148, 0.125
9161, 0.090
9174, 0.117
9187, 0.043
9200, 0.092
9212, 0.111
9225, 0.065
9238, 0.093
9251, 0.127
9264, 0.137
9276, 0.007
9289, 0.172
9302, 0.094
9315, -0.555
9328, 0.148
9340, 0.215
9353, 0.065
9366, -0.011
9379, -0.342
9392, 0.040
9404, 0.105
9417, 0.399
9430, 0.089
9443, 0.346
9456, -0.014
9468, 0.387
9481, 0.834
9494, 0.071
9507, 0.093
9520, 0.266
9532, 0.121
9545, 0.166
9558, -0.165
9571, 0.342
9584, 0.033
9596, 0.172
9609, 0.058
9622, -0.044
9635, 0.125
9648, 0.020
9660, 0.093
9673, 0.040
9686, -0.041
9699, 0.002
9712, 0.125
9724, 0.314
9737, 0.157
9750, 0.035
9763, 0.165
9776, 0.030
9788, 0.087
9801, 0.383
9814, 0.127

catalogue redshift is 1.17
